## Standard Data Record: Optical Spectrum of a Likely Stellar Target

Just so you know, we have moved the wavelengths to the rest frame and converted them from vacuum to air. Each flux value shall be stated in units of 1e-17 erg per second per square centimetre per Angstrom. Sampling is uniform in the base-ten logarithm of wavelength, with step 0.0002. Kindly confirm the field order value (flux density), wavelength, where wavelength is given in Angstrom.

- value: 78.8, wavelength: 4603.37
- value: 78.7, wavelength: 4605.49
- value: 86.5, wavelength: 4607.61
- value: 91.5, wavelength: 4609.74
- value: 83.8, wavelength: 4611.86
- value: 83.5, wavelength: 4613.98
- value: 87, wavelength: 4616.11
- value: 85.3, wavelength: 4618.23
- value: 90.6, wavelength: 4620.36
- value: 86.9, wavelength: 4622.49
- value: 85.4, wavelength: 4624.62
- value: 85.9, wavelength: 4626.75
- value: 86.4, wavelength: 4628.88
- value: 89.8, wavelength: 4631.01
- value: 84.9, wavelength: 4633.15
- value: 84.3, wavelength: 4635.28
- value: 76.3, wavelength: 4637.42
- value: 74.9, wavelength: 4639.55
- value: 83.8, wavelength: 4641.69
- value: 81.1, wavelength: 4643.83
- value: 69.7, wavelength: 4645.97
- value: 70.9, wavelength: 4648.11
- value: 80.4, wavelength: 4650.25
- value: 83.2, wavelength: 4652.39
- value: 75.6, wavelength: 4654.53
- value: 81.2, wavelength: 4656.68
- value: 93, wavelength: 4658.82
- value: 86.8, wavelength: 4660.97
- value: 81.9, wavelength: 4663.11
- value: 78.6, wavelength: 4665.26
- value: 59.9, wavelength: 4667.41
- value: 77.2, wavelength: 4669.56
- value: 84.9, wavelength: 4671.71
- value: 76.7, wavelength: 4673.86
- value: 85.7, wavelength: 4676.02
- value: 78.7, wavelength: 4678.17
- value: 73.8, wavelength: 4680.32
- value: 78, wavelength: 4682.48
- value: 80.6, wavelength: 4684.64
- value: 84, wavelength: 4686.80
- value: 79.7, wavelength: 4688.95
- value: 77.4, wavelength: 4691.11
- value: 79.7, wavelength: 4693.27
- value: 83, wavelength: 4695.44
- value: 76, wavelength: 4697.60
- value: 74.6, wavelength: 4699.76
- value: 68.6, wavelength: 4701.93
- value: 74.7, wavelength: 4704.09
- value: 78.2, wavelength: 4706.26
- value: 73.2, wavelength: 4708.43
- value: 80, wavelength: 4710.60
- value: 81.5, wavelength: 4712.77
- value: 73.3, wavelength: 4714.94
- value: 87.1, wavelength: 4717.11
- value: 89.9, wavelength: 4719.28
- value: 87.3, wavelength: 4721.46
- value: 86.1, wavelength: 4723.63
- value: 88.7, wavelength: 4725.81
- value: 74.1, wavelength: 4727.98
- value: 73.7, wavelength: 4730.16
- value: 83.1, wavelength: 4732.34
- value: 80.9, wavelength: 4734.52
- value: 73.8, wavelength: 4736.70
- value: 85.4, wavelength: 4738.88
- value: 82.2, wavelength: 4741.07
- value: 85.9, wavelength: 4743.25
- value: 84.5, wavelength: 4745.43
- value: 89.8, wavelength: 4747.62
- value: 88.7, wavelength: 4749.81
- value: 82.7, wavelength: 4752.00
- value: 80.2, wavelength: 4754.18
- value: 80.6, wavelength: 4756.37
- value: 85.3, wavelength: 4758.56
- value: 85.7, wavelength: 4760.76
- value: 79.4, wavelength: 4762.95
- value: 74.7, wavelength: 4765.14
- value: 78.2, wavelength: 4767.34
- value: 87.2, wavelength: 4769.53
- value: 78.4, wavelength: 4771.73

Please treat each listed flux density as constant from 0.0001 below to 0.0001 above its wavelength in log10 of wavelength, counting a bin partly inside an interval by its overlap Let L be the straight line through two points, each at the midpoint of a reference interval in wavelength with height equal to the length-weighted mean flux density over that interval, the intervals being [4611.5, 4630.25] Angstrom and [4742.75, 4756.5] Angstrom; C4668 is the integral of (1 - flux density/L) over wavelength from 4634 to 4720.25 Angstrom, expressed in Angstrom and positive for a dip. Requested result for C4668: 6.7 Angstrom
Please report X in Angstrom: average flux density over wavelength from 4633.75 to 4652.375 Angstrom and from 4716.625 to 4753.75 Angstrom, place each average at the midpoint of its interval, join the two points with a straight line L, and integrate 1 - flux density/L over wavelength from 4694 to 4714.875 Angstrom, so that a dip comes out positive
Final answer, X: 1.35 Angstrom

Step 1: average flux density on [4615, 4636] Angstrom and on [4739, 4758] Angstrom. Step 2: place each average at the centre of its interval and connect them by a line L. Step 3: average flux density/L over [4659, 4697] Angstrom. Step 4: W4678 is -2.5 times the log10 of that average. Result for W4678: 0.082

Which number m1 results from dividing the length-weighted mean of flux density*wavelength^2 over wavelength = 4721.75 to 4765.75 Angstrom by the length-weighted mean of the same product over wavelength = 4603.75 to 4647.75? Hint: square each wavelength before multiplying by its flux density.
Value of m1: 1.0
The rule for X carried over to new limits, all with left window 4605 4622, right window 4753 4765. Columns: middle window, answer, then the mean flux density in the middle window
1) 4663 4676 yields 1.16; 76.8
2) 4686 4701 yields 0.84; 79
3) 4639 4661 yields 1.33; 79.8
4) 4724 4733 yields 0.26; 80.2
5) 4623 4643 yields 0.46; 83.6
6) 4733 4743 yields 0.15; 81.1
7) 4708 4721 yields 0.24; 81.5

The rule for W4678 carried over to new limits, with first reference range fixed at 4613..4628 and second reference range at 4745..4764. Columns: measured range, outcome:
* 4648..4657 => 0.093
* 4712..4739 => 0.036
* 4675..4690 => 0.068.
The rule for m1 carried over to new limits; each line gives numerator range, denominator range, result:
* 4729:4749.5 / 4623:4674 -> 1.06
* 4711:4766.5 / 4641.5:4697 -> 1.07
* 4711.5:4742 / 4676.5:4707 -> 1.07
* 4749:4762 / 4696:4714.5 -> 1.13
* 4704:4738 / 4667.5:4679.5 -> 1.04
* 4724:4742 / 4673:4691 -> 1.03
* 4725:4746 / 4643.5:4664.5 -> 1.04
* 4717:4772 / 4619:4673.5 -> 1.06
